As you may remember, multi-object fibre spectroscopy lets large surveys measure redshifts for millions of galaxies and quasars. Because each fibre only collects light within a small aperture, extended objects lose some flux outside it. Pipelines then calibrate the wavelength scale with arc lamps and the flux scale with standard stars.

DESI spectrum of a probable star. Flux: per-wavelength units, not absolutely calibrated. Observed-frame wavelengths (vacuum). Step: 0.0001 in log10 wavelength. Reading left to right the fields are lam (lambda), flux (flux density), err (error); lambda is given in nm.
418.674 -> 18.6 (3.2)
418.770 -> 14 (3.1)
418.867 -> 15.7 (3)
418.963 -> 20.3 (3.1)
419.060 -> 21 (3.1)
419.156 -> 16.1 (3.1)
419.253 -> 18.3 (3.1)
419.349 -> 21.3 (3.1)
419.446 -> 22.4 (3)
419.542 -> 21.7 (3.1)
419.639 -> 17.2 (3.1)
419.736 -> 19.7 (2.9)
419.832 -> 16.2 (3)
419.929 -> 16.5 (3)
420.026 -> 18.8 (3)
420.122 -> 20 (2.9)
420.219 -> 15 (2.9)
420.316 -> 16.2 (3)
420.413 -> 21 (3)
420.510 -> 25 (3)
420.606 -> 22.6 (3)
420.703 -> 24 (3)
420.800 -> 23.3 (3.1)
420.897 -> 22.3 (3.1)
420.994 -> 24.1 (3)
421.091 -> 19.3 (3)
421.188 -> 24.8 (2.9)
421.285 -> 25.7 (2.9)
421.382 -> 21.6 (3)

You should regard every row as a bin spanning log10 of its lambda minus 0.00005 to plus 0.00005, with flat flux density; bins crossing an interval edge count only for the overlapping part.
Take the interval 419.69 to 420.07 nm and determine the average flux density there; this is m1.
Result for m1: 17.8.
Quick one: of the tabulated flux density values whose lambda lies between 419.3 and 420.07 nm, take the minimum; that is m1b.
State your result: 16.2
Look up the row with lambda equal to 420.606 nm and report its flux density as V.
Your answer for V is 22.6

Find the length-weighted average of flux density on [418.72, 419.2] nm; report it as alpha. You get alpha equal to 17.4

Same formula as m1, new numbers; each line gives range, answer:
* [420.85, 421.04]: 23.2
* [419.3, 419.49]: 21.8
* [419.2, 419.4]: 19.7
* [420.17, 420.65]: 19.9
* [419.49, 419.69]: 19.5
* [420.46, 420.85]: 23.7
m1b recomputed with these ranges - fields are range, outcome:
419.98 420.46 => 15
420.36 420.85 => 21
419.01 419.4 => 16.1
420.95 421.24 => 19.3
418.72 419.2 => 14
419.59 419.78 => 17.2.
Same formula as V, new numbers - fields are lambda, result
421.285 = 25.7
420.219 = 15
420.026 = 18.8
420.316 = 16.2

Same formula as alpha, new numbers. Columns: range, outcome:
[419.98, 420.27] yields 17.9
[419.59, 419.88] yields 17.7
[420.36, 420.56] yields 22.9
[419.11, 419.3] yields 17.2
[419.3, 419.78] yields 20.5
